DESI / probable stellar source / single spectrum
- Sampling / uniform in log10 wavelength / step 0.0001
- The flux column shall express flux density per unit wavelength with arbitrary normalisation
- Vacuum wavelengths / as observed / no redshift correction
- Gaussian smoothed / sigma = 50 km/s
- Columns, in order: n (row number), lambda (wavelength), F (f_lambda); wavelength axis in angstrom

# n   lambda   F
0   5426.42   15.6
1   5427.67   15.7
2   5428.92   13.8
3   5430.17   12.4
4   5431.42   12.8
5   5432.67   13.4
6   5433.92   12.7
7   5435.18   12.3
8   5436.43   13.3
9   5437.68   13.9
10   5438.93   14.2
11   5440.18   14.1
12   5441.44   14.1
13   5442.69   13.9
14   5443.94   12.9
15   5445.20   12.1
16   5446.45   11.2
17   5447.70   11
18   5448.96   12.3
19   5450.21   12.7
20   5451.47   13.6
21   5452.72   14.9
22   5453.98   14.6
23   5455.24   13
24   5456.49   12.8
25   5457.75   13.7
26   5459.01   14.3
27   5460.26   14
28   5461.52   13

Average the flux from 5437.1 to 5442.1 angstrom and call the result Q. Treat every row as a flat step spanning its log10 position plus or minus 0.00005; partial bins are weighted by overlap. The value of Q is 14.1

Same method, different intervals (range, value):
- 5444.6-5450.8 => 11.9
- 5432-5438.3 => 13.1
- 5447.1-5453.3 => 12.9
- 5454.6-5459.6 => 13.4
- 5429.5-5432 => 12.6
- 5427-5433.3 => 13.6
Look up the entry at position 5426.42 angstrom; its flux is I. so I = 15.6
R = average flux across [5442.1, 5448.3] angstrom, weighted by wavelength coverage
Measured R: 12.2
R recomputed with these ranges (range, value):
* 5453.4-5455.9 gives 13.8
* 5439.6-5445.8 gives 13.4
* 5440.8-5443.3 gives 14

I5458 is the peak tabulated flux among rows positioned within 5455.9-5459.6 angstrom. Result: 14.3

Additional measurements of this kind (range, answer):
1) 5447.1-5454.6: 14.9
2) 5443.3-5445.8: 12.9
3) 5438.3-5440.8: 14.2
